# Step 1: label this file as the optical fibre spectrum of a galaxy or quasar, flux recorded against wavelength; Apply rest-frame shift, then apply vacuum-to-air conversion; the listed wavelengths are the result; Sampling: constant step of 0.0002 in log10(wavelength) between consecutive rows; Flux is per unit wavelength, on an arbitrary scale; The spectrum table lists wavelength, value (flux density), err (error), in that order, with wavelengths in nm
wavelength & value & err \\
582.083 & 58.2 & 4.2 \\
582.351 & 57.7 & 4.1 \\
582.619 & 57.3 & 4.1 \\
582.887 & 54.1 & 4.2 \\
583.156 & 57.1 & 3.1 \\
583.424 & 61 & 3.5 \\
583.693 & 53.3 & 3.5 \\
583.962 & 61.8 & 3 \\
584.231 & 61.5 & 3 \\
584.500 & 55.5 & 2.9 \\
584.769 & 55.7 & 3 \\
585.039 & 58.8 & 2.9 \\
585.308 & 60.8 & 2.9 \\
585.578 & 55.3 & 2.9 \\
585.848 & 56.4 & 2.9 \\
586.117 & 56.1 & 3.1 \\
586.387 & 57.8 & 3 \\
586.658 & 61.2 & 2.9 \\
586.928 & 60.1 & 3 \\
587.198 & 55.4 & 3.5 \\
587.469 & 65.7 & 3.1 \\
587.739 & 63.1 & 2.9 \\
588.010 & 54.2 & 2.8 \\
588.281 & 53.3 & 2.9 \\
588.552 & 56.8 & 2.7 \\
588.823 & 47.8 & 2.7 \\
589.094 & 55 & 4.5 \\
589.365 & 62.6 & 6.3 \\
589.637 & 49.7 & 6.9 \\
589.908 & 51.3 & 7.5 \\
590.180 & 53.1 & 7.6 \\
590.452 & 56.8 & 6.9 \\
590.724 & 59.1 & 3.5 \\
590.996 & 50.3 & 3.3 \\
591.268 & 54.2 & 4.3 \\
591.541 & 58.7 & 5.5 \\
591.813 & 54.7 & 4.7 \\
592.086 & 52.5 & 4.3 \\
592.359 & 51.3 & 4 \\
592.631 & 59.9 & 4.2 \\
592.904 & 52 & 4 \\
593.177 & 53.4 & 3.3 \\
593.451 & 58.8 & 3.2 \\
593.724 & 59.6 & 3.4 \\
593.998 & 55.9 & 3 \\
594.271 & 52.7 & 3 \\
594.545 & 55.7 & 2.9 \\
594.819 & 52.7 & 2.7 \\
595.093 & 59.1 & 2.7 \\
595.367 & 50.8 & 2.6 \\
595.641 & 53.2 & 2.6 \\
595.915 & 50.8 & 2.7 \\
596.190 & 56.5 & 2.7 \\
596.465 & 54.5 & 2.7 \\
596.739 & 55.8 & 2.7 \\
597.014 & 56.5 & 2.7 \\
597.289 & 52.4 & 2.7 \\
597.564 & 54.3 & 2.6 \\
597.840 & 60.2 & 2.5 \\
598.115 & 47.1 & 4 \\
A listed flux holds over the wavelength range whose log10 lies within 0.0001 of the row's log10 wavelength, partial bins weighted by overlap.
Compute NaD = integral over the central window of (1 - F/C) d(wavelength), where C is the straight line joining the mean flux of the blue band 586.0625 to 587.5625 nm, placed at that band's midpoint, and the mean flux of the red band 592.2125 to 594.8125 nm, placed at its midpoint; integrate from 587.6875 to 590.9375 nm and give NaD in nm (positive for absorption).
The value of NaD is 0.16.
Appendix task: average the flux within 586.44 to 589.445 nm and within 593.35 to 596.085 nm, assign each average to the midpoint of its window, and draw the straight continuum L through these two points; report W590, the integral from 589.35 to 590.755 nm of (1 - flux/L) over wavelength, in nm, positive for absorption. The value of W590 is 0.056 nm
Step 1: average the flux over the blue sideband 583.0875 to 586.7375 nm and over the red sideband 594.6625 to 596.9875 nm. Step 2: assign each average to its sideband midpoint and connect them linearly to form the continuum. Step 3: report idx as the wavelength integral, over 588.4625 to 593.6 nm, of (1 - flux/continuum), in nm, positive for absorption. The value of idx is 0.12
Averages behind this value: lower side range 58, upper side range 54.3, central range 54.6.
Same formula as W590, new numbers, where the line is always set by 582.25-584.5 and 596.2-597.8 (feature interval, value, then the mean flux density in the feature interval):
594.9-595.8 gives 0.02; 54.2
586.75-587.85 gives -0.08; 61.1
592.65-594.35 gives 0.00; 55.8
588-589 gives 0.07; 53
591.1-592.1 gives 0.02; 55.2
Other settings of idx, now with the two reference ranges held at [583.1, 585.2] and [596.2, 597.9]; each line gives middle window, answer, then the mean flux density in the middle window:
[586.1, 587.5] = -0.04 nm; 59.2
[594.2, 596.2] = 0.07 nm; 53.8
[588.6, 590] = 0.09 nm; 53.6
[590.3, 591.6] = 0.03 nm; 55.6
